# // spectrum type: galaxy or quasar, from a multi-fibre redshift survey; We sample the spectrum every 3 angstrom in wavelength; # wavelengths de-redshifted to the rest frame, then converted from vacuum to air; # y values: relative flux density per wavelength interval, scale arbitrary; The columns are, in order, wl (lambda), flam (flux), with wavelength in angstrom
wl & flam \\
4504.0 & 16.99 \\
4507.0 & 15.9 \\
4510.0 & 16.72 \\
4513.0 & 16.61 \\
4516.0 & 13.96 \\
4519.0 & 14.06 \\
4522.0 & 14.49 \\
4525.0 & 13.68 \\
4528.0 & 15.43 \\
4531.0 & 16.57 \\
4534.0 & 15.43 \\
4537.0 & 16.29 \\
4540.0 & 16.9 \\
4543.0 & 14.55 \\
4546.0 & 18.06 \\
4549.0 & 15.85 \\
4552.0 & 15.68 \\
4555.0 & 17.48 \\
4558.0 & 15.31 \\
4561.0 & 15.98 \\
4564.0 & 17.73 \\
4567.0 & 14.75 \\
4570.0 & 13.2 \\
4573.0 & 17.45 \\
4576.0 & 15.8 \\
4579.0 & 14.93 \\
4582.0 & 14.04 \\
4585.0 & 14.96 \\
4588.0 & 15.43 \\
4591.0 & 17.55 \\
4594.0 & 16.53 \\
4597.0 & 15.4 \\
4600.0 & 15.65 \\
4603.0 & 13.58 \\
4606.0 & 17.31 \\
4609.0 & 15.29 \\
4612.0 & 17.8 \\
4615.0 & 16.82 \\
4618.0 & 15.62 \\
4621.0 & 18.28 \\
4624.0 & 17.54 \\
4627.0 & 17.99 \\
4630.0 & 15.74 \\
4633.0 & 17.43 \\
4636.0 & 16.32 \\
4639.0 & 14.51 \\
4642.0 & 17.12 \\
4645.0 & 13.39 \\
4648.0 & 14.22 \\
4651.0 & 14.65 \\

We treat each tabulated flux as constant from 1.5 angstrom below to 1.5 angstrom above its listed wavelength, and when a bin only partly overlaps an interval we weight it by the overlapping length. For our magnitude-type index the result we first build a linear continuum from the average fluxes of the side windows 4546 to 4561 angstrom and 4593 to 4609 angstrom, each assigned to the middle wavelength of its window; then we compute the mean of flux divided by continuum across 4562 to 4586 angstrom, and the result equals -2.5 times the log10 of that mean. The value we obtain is 0.04 mag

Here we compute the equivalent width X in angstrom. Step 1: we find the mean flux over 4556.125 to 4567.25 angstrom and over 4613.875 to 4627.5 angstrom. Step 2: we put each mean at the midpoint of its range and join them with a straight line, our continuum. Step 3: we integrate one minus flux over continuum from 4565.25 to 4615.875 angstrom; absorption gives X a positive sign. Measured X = 3.0 angstrom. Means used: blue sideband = 16.1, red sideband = 17.2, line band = 15.7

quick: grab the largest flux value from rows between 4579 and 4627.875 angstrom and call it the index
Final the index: 18.28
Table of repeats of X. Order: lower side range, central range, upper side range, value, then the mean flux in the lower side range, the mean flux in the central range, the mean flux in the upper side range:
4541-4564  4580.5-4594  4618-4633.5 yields 0.9 angstrom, 16.3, 15.6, 17.2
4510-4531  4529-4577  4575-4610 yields -2.6 angstrom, 15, 16.1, 15.5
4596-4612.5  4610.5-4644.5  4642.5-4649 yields -4.1 angstrom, 15.7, 16.7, 14.3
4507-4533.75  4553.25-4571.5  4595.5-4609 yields -0.5 angstrom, 15.2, 15.7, 15.5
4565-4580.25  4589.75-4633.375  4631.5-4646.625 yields -2.7 angstrom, 15.3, 16.5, 15.7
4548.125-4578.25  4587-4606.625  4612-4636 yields 0.8 angstrom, 15.9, 15.9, 17.1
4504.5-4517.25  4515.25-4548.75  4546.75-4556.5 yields 1.6 angstrom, 15.9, 15.5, 16.5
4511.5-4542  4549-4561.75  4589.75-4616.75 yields -0.4 angstrom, 15.3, 16.1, 16.2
